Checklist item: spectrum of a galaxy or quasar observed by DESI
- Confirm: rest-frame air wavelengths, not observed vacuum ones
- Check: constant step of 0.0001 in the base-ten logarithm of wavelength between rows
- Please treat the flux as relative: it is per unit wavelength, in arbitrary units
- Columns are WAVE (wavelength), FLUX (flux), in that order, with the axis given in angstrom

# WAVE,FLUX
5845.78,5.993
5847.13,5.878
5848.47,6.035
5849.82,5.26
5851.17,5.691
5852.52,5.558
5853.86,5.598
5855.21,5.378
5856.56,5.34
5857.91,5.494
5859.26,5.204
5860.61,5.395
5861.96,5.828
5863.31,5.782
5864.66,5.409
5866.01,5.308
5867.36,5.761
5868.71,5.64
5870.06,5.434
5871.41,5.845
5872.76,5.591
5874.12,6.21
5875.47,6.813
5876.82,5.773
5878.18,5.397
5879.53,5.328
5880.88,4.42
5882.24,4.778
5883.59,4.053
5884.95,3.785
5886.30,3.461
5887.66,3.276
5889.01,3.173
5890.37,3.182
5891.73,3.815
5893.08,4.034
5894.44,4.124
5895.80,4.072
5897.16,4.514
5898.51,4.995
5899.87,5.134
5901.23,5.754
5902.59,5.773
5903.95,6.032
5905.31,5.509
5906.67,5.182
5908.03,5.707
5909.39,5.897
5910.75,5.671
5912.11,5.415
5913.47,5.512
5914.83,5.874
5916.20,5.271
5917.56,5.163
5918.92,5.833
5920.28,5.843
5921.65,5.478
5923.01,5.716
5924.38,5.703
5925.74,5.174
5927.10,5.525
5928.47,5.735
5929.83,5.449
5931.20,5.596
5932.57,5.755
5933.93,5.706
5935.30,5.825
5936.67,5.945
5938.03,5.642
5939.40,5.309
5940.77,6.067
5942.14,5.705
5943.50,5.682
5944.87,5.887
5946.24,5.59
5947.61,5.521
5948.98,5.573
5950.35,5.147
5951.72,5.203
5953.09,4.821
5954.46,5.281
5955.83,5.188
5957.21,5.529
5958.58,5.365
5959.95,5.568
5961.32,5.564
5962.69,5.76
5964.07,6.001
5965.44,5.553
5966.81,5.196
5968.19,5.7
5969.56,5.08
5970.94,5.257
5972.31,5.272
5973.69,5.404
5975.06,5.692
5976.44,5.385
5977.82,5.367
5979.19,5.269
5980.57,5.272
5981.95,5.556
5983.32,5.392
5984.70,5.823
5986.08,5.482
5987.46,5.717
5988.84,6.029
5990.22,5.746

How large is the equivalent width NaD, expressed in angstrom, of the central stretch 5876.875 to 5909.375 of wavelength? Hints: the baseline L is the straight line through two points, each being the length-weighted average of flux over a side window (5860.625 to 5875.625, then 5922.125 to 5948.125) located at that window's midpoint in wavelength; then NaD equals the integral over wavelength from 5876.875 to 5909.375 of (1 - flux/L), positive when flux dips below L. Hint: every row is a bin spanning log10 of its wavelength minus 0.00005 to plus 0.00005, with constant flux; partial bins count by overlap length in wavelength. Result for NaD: 6.1 angstrom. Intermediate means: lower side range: 5.73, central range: 4.64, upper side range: 5.66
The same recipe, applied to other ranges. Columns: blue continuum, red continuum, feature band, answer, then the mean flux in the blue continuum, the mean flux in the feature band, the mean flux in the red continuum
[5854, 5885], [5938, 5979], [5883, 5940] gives 3.5 angstrom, 5.42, 5.11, 5.47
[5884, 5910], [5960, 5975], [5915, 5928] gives -1.7 angstrom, 4.59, 5.54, 5.49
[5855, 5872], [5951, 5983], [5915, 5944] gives -1.0 angstrom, 5.53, 5.63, 5.4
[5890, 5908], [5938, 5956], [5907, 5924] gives -1.9 angstrom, 4.84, 5.61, 5.47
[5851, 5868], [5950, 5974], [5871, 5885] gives 0.4 angstrom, 5.51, 5.33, 5.39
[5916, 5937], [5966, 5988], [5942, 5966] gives 0.1 angstrom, 5.61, 5.49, 5.43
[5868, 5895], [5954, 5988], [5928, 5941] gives -1.3 angstrom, 4.71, 5.69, 5.47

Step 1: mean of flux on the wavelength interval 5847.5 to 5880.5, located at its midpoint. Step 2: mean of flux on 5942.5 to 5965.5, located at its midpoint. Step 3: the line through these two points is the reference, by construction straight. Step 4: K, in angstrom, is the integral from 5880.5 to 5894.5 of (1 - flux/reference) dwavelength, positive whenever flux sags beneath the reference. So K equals 4.5 angstrom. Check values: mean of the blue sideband 5.62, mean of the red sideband 5.49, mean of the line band 3.8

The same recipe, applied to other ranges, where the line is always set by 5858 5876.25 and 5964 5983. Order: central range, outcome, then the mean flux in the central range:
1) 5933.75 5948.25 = -0.57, 5.72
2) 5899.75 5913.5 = -0.06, 5.62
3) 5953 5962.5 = 0.12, 5.39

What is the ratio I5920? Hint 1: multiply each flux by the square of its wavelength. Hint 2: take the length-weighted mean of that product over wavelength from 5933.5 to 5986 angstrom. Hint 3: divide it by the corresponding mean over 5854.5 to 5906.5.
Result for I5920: 1.1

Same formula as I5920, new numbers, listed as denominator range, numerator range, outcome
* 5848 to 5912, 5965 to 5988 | 1.09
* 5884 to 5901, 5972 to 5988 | 1.40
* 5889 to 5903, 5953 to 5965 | 1.26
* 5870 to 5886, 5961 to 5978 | 1.08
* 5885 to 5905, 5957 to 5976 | 1.28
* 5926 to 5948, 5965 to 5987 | 0.97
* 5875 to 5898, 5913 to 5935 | 1.31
